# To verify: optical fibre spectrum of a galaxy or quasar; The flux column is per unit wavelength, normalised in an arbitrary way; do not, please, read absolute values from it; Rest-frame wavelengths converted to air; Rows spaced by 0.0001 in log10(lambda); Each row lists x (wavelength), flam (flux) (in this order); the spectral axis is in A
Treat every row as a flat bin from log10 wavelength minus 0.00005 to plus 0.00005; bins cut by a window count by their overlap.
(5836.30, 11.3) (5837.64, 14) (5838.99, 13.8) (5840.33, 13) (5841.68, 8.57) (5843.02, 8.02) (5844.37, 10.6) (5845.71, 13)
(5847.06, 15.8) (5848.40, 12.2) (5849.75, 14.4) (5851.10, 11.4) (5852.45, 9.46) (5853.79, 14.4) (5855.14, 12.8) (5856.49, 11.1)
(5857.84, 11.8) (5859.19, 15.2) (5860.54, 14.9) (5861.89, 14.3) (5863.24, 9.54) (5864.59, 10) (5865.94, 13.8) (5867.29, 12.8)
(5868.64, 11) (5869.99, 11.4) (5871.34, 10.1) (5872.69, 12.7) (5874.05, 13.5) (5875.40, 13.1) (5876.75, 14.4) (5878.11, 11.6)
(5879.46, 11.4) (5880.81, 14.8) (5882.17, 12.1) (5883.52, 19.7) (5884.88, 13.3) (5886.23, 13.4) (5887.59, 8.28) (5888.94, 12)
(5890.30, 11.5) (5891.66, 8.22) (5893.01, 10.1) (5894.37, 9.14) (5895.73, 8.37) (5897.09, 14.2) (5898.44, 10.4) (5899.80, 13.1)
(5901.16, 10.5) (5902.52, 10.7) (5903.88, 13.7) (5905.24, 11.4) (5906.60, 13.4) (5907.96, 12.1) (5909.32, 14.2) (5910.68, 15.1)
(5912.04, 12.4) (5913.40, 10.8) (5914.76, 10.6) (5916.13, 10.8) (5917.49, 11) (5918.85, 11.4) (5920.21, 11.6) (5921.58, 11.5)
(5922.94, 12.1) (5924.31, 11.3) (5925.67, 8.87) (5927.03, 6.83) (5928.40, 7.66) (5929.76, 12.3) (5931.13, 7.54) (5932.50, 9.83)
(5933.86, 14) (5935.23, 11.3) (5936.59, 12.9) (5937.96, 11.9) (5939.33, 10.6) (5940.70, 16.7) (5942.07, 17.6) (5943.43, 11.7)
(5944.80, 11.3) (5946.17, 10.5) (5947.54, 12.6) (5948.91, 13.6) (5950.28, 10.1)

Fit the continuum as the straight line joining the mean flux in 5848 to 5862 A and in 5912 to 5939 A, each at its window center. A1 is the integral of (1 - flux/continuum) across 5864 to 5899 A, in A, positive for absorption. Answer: 0.30 A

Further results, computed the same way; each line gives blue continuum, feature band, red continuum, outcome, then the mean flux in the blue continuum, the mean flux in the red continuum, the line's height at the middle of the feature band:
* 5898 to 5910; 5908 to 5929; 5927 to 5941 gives 1.0 A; 12.2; 11.1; 11.7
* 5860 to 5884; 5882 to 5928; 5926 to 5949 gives 2.4 A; 12.8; 11.6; 12.2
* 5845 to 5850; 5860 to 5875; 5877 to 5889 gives 1.3 A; 13.8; 13.1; 13.4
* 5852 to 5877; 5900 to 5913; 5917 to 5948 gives -0.9 A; 12.4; 11.4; 11.8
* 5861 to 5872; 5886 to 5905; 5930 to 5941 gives 1.2 A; 11.7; 11.7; 11.7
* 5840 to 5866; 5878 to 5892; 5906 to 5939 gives -0.9 A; 12.2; 11.3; 11.8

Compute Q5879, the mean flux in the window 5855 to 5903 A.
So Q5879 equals 12.1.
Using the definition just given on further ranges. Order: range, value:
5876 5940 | 11.6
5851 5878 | 12.4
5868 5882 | 12.4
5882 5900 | 11.7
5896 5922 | 12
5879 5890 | 13.1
